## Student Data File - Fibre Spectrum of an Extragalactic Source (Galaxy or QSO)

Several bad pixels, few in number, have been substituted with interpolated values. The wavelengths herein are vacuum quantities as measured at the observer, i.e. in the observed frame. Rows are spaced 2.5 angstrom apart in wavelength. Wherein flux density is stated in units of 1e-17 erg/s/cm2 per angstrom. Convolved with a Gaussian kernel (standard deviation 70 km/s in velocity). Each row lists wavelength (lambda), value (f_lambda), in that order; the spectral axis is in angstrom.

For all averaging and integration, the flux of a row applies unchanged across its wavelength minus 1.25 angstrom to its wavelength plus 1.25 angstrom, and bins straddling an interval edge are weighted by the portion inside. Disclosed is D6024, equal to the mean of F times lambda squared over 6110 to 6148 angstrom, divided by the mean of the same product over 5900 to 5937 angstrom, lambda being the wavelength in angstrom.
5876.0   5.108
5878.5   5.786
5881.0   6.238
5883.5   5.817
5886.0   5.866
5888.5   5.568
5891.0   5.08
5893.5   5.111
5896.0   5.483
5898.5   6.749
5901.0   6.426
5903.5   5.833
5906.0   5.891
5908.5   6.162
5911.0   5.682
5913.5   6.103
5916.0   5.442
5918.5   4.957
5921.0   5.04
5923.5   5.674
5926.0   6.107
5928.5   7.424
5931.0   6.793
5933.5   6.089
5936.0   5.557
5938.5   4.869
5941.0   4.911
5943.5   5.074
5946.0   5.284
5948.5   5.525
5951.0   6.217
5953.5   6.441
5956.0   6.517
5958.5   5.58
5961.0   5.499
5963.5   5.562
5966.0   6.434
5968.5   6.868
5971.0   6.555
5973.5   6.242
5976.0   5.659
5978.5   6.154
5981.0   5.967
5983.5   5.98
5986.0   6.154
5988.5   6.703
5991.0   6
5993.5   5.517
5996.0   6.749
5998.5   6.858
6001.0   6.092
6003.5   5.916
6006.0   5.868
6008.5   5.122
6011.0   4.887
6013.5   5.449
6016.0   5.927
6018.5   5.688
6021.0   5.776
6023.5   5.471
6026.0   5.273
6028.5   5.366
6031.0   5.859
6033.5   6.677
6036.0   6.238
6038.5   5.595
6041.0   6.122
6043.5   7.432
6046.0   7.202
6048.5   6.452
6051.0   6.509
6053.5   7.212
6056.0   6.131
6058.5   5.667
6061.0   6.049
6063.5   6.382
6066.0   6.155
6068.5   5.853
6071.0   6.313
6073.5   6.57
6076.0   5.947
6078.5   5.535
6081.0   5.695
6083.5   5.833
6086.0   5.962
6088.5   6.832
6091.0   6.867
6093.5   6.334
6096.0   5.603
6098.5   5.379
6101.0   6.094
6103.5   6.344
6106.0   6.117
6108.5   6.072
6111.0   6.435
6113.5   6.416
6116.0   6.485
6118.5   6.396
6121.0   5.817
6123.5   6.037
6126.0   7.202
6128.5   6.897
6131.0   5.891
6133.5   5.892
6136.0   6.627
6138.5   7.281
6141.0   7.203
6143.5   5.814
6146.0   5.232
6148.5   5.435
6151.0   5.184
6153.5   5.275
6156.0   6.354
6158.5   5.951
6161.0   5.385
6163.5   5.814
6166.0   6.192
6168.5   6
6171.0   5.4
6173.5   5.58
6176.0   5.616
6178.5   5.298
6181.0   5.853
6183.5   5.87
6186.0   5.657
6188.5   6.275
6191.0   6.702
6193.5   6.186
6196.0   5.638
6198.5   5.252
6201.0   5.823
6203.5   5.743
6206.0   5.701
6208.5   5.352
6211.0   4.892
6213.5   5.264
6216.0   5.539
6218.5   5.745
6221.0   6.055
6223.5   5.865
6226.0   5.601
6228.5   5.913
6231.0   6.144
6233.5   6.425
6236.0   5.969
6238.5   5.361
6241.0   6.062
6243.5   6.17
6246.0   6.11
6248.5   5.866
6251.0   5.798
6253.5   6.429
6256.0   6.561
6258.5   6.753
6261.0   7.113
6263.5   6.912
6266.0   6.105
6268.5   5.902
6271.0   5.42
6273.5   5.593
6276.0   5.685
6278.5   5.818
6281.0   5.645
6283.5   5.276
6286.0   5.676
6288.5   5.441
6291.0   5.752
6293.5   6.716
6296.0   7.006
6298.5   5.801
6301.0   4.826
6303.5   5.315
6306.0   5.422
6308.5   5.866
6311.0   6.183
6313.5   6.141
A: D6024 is 1.15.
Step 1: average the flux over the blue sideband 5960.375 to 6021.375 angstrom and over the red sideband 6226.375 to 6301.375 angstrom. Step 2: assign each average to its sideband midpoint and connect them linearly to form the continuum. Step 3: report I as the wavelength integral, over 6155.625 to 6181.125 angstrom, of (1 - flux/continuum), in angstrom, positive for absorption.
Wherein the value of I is 1.1 angstrom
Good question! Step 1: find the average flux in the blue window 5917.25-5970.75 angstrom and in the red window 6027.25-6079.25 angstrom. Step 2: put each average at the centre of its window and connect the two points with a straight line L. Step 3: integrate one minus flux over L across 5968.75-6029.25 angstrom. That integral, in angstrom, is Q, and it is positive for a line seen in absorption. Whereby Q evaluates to 1.4 angstrom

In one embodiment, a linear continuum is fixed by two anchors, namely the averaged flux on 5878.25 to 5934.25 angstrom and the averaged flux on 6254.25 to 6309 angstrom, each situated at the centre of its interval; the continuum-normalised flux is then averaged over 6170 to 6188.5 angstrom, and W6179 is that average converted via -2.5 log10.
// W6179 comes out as 0.05 mag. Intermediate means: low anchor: 5.88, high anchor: 5.94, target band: 5.66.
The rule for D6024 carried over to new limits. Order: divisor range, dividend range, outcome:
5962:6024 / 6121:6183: 1.05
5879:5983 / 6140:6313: 1.10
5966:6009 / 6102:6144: 1.09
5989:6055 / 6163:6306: 1.04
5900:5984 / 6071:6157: 1.10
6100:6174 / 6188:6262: 1.00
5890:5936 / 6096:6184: 1.10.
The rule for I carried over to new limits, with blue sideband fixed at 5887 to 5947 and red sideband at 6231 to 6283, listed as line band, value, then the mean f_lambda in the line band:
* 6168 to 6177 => 0.55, 5.62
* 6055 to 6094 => -1.61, 6.13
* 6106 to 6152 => -2.32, 6.24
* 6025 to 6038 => -0.08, 5.88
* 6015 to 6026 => 0.32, 5.66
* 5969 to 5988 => -1.21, 6.16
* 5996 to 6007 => -0.84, 6.25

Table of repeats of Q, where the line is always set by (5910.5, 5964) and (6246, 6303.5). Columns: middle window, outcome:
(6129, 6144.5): -1.6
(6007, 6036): 0.9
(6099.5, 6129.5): -2.4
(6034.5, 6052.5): -2.1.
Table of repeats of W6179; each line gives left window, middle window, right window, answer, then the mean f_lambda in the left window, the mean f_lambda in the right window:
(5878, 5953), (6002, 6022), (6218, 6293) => 0.046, 5.77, 5.98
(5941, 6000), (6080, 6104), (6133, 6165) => -0.019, 6.04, 5.96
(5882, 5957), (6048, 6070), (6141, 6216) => -0.094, 5.79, 5.7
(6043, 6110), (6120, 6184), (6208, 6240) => 0.000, 6.23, 5.71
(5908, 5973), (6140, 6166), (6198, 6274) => 0.026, 5.86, 5.93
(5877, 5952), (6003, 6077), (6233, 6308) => -0.039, 5.75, 5.96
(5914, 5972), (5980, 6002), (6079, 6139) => -0.048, 5.84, 6.25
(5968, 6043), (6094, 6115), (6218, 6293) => -0.018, 5.96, 5.98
